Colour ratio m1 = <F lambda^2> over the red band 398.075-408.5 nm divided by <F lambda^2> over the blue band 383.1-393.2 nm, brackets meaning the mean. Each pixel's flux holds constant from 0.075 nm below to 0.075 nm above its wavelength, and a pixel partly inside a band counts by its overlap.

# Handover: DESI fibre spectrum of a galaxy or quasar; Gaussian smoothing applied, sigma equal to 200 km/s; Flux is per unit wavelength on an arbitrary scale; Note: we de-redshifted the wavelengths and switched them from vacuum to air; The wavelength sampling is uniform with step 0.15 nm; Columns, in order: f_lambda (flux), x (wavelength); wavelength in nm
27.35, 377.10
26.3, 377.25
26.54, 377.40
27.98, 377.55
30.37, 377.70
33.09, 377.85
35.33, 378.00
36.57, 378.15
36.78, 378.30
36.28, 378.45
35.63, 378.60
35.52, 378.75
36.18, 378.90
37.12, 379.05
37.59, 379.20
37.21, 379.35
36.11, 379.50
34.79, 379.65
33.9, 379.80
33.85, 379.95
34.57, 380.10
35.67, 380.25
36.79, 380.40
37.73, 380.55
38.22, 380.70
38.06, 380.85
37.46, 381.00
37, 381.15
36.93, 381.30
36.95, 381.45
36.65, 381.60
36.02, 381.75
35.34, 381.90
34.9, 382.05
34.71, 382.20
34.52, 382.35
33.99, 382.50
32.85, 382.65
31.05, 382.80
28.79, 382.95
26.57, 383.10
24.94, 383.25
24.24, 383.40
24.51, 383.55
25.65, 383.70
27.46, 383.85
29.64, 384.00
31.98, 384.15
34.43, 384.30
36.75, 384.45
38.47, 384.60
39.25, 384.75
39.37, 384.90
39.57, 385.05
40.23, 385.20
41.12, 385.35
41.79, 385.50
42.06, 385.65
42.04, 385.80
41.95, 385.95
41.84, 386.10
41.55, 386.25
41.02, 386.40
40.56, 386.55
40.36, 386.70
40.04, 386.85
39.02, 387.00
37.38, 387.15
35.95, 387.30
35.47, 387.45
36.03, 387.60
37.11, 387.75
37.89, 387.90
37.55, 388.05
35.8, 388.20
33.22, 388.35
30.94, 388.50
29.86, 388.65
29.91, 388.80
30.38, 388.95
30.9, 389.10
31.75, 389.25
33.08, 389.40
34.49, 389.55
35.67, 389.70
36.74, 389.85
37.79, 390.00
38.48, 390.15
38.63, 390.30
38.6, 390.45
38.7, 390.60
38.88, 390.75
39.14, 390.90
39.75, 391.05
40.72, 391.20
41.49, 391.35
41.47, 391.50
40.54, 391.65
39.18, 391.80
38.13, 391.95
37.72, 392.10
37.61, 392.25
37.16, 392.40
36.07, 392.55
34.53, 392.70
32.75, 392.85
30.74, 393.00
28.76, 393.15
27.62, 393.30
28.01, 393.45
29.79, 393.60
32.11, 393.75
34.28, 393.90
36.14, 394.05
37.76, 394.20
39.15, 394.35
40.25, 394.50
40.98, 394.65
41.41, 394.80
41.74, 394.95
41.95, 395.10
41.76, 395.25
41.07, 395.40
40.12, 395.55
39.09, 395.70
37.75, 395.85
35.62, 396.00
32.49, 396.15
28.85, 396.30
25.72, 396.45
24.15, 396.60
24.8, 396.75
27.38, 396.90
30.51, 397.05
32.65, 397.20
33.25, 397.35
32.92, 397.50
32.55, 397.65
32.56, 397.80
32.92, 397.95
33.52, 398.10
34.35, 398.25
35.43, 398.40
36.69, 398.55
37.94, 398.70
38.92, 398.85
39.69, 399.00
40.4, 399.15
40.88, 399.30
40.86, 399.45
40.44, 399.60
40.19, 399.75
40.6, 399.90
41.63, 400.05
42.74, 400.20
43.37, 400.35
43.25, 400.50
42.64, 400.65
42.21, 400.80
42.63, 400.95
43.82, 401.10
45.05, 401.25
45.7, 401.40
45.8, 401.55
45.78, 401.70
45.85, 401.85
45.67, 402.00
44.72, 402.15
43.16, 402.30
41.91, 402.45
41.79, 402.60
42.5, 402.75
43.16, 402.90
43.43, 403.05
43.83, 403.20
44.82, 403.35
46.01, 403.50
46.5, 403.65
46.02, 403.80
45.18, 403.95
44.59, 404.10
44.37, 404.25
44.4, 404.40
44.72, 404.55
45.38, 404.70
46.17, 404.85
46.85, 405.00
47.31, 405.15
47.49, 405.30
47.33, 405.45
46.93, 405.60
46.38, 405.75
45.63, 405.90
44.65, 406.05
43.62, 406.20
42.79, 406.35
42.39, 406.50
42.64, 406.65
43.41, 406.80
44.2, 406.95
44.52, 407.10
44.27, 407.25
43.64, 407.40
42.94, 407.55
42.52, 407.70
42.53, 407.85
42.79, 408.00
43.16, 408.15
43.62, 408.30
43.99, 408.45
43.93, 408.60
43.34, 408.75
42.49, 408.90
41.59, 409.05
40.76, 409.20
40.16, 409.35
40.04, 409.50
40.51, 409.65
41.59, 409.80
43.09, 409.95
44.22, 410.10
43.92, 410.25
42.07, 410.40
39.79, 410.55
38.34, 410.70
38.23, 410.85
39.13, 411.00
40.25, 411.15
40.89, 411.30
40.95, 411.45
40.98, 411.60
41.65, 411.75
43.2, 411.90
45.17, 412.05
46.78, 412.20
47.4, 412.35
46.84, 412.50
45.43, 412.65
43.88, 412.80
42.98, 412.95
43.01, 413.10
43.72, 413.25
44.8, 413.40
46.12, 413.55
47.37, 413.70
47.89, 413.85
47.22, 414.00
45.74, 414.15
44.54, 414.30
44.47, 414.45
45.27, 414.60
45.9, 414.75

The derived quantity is 1.29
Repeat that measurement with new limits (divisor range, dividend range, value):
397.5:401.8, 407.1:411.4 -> 1.10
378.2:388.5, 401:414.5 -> 1.38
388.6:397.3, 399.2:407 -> 1.31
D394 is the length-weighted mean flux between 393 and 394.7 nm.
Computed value 33.8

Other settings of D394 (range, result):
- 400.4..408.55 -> 44.4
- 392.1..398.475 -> 34.3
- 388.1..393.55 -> 35.4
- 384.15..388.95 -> 37.8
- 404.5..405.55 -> 46.5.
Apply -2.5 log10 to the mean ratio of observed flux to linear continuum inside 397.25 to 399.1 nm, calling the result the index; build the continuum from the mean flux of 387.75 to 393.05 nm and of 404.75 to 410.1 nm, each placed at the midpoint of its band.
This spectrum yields 0.13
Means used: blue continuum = 36.2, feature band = 35.1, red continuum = 43.7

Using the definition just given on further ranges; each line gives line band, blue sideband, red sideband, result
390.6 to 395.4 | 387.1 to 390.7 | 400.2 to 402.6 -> 0.03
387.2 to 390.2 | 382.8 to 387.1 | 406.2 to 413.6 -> 0.07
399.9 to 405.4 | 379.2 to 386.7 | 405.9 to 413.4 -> -0.09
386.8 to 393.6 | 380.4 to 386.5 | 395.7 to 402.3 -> 0.02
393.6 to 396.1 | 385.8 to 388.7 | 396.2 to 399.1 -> -0.14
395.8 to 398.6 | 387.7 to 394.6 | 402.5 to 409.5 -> 0.23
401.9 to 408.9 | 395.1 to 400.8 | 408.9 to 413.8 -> -0.12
